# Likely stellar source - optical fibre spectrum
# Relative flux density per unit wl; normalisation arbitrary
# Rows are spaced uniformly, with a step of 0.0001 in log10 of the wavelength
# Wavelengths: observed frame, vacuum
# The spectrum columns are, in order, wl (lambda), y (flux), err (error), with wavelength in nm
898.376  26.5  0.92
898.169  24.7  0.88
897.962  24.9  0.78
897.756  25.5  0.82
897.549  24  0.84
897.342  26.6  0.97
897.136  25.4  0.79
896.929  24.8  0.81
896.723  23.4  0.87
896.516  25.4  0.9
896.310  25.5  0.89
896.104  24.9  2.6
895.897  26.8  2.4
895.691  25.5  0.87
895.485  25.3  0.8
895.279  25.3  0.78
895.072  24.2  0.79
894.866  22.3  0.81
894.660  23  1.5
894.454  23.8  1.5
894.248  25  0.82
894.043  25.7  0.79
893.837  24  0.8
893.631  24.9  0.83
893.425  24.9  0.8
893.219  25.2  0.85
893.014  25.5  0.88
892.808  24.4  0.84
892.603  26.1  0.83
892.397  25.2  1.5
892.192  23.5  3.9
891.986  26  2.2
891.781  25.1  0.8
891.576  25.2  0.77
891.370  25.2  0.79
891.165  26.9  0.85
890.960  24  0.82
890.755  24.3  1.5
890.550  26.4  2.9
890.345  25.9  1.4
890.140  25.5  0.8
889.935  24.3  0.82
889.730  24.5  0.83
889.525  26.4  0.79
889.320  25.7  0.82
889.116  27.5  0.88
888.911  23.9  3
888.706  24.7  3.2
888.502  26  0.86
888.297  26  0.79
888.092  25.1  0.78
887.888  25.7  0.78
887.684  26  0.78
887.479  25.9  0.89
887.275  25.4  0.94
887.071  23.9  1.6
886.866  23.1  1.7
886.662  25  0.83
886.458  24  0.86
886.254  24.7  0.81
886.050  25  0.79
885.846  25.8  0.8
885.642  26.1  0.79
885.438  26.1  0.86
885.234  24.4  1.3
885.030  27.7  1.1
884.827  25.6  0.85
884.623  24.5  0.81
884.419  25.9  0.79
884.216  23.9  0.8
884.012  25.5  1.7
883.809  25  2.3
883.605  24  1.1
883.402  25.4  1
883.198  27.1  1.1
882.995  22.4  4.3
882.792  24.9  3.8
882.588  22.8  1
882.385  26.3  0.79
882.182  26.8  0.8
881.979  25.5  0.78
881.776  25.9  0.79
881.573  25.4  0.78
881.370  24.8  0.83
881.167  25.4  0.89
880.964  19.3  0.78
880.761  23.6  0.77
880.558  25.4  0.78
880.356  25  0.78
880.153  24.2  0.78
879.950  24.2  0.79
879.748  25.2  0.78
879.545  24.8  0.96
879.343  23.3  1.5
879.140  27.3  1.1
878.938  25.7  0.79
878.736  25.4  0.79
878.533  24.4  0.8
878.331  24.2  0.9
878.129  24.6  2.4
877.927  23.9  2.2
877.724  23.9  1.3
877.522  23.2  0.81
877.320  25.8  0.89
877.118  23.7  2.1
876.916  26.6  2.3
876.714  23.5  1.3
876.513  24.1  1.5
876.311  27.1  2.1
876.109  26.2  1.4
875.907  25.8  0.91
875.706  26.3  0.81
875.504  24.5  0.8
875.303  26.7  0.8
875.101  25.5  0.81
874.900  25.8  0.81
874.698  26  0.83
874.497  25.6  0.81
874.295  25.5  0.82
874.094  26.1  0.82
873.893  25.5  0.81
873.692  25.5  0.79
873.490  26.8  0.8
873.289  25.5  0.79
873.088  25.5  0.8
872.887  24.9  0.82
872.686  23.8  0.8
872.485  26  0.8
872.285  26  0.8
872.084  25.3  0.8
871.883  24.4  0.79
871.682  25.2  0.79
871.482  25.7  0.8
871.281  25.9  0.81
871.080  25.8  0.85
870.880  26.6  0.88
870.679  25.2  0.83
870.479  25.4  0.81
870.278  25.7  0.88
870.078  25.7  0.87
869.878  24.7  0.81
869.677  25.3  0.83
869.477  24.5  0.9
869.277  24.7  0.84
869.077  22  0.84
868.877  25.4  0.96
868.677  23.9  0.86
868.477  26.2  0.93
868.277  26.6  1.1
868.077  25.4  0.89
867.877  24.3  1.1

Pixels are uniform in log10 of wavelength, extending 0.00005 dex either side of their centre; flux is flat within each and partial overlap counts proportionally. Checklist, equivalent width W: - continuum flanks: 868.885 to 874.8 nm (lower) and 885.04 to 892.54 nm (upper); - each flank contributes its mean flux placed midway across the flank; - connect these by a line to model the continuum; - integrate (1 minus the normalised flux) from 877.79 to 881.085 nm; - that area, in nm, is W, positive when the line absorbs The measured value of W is 0.12 nm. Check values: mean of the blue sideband 25.3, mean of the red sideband 25.3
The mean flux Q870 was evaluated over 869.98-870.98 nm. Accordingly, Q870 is 25.7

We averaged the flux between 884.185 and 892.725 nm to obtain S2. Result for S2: 25.3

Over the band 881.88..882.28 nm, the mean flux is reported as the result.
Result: 26.2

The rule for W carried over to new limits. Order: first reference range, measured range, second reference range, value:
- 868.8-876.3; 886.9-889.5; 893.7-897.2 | -0.05 nm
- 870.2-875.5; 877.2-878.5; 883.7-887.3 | 0.06 nm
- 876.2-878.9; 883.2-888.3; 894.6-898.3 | -0.09 nm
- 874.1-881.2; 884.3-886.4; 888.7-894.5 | -0.04 nm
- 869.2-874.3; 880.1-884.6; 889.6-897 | 0.08 nm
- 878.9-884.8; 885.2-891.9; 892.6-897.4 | -0.12 nm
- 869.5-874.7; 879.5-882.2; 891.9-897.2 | 0.07 nm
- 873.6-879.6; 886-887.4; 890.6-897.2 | 0.03 nm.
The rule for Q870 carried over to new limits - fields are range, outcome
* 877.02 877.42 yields 24.8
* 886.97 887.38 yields 24.7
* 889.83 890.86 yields 25.3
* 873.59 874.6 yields 25.6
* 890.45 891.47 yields 25.4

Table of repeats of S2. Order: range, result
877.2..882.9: 24.7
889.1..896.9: 25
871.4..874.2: 25.4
